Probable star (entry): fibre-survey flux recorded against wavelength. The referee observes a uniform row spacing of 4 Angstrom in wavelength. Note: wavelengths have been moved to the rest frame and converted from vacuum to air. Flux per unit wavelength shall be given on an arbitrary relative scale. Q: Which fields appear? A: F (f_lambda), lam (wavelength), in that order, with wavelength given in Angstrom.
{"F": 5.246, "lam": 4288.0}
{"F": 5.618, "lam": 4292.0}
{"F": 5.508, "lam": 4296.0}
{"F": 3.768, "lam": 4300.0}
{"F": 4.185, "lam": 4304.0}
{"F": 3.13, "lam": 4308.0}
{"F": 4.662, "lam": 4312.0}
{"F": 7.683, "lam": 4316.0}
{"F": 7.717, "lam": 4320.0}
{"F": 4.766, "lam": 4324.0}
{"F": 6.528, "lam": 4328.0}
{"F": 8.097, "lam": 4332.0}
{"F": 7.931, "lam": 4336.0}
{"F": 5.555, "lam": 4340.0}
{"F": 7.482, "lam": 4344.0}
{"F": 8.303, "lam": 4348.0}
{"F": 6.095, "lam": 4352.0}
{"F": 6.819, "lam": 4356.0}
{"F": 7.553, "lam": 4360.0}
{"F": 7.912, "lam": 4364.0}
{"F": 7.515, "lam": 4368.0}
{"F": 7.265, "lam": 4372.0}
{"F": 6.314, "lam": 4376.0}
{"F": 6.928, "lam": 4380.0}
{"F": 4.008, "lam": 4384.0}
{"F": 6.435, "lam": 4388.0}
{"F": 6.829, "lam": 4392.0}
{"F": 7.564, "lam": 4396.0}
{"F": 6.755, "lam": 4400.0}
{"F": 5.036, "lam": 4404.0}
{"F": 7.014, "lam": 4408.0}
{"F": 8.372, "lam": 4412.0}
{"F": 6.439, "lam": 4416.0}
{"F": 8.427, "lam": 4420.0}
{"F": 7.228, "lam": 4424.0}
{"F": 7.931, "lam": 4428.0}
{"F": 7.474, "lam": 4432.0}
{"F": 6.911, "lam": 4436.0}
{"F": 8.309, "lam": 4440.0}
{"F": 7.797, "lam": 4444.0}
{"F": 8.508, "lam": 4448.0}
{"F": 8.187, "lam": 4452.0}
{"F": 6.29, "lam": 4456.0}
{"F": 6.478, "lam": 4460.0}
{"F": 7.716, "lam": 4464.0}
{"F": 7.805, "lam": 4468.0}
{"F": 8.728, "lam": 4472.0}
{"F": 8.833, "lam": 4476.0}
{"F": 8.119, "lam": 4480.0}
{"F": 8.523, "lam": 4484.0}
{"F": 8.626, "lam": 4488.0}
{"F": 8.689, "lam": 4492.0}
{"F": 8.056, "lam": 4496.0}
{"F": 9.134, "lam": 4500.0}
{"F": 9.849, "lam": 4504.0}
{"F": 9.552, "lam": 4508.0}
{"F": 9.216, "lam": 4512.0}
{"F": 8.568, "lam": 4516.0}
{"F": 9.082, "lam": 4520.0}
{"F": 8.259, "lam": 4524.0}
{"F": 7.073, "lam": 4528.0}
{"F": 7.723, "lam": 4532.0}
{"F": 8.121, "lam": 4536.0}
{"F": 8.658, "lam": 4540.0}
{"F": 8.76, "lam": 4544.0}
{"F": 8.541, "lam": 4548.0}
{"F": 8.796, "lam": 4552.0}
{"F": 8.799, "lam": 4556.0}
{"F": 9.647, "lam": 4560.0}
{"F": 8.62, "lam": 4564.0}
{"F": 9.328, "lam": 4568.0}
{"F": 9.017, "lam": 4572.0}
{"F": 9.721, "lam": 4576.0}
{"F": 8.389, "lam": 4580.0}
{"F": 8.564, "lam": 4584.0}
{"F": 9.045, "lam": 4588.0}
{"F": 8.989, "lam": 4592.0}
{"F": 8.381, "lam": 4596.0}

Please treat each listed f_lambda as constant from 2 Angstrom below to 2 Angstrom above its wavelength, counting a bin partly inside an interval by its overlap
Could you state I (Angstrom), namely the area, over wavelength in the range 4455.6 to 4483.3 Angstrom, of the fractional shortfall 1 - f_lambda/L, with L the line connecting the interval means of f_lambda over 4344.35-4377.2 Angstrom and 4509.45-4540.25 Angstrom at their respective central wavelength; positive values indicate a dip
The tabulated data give 0.5 Angstrom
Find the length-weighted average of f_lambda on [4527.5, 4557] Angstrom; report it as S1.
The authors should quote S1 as 8.36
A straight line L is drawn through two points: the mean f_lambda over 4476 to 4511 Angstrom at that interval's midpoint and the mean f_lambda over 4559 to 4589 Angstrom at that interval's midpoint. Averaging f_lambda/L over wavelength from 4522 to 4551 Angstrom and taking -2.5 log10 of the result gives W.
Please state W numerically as 0.10 mag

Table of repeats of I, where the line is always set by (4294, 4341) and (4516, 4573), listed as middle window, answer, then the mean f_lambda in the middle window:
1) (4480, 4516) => -3.9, 8.89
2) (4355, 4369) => -2.5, 7.49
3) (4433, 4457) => -1.1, 7.72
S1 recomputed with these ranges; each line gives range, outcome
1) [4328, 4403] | 6.93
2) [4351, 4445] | 7.04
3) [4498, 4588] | 8.8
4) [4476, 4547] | 8.59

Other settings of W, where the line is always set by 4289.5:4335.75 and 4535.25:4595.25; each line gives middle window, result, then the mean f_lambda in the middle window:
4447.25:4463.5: 0.025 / 7.31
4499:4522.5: -0.129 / 9.22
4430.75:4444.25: -0.050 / 7.61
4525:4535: 0.119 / 7.56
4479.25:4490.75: -0.081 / 8.47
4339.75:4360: -0.144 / 7.03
